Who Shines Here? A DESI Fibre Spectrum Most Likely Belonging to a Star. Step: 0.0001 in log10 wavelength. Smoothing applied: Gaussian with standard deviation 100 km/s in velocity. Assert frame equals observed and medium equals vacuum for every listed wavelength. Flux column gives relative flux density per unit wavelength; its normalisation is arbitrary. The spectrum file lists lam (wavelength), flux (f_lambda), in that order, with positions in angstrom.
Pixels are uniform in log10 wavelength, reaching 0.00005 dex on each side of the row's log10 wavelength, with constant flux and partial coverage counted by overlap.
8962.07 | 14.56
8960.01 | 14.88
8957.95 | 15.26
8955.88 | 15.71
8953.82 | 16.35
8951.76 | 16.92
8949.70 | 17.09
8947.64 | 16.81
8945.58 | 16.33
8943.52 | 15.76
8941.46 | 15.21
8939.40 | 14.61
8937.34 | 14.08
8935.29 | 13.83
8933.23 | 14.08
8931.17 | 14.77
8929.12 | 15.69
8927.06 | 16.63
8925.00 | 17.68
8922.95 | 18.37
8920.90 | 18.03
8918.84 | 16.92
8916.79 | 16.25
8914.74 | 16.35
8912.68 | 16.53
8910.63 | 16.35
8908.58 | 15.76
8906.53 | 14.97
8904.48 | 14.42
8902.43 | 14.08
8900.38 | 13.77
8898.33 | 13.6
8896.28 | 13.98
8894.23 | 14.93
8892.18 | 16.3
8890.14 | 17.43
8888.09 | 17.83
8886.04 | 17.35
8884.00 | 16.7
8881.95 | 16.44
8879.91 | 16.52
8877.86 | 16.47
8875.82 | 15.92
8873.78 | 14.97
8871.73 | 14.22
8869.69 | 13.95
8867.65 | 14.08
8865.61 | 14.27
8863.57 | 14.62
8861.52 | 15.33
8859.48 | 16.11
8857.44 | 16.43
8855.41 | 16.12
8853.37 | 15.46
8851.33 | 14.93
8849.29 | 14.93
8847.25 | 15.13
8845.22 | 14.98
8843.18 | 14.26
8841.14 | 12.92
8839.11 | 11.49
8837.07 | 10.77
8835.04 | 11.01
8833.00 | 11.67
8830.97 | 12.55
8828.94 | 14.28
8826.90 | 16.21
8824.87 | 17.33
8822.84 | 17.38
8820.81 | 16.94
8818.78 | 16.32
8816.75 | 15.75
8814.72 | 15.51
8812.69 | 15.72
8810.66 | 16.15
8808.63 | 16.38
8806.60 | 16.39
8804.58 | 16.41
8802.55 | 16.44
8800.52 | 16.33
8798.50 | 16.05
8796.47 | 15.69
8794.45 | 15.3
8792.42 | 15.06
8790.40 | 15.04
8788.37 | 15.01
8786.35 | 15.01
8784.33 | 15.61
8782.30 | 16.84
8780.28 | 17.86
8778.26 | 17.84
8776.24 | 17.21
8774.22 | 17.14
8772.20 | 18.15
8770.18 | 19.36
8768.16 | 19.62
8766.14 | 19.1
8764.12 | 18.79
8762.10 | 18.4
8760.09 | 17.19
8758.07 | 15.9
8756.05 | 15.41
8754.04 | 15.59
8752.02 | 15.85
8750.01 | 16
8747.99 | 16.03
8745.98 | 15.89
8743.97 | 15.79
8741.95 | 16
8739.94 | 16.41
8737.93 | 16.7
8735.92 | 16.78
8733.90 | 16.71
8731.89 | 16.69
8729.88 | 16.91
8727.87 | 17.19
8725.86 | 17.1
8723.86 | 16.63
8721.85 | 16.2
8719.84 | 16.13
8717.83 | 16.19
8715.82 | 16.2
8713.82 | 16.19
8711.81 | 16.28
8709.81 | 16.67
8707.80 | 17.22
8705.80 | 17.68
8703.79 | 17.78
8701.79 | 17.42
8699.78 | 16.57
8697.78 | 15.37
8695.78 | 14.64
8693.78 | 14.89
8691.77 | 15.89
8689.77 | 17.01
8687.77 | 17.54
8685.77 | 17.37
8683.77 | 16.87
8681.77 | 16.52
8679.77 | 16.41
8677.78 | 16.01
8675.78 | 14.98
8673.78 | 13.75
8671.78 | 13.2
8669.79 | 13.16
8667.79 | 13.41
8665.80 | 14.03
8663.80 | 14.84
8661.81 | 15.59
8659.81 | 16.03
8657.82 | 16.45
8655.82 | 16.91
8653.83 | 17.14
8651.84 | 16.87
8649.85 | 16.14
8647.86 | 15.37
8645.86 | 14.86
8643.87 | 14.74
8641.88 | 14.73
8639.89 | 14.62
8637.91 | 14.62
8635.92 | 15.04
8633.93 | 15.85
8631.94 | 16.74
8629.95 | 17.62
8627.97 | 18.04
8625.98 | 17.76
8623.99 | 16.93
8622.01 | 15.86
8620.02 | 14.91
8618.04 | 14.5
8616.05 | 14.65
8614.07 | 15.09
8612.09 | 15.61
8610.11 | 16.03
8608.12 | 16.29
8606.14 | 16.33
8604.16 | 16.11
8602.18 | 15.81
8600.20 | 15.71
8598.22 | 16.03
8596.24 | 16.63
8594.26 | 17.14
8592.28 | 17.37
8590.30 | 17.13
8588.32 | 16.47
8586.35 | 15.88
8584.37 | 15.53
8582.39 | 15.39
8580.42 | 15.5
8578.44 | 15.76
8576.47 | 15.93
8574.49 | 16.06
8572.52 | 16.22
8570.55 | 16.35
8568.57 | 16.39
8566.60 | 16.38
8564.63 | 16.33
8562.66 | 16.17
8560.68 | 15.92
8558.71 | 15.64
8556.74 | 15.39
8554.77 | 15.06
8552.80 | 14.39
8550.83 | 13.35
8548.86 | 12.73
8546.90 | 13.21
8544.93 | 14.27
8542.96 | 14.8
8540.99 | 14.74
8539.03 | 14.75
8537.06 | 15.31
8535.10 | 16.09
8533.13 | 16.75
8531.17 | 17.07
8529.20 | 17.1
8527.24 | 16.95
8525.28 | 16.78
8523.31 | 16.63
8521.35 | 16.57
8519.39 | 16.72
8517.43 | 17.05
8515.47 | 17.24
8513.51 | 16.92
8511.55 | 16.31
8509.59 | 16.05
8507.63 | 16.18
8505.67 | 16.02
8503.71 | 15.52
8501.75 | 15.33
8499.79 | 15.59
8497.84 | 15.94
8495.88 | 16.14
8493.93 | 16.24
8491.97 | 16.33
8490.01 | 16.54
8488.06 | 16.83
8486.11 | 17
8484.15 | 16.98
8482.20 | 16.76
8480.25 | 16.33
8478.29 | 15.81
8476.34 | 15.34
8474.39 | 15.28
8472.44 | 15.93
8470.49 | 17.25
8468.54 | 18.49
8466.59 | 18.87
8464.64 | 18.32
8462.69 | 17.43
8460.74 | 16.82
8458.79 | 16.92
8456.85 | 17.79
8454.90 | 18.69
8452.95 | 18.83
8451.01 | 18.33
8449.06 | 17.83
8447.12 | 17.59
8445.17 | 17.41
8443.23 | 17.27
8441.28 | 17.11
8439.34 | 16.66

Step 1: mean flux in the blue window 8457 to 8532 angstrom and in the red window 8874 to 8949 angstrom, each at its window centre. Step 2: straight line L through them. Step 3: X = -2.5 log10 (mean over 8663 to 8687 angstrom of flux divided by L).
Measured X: 0.084 mag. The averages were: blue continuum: 16.6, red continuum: 15.9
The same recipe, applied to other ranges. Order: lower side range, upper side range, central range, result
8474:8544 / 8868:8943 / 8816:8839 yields 0.10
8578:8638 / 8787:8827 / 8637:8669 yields 0.05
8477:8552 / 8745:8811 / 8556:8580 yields 0.00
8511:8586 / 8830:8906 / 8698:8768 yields -0.10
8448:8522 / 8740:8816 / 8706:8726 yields 0.01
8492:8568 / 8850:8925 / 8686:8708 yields -0.05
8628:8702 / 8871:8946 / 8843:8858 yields 0.03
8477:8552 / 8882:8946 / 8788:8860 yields 0.05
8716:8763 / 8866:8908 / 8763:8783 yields -0.13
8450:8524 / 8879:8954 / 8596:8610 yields 0.03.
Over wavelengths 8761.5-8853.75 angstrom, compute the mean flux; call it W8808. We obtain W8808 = 15.8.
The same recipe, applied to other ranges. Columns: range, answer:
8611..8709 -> 15.8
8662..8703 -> 15.5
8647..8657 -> 16.5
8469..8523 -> 16.3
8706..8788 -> 16.8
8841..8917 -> 15.4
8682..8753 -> 16.5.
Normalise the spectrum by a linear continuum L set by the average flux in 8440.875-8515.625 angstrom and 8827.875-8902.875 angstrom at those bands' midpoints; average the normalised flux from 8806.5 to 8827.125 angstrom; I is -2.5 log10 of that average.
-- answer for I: -0.09 mag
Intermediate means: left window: 16.9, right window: 14.8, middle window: 16.4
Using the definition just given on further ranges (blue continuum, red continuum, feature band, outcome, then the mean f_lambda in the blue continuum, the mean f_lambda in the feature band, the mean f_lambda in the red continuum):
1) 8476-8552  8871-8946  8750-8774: -0.11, 16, 17.5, 15.8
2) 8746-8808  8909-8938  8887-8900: 0.04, 16.7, 15.6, 16.1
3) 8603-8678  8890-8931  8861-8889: 0.01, 15.5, 15.6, 15.8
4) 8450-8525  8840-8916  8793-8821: -0.03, 16.8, 16.1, 15.4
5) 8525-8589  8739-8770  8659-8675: 0.15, 15.6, 14.2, 16.9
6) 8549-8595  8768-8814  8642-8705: 0.03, 15.8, 15.7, 16.5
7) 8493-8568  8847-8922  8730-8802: -0.07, 15.8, 16.6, 15.6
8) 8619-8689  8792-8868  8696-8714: -0.08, 15.7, 16.7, 15.1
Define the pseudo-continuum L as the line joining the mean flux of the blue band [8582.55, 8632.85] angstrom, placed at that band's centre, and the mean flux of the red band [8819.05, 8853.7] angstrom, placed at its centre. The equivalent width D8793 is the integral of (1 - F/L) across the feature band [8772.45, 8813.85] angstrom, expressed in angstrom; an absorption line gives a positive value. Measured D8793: -4.4 angstrom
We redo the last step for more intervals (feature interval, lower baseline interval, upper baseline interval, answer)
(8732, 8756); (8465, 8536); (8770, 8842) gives -0.61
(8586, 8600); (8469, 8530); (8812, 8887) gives -0.55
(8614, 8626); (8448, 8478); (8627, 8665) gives 0.42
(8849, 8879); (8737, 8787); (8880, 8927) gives 2.11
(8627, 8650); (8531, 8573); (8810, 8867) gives -0.82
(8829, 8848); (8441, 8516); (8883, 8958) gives 3.85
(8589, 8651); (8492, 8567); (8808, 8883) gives -1.61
